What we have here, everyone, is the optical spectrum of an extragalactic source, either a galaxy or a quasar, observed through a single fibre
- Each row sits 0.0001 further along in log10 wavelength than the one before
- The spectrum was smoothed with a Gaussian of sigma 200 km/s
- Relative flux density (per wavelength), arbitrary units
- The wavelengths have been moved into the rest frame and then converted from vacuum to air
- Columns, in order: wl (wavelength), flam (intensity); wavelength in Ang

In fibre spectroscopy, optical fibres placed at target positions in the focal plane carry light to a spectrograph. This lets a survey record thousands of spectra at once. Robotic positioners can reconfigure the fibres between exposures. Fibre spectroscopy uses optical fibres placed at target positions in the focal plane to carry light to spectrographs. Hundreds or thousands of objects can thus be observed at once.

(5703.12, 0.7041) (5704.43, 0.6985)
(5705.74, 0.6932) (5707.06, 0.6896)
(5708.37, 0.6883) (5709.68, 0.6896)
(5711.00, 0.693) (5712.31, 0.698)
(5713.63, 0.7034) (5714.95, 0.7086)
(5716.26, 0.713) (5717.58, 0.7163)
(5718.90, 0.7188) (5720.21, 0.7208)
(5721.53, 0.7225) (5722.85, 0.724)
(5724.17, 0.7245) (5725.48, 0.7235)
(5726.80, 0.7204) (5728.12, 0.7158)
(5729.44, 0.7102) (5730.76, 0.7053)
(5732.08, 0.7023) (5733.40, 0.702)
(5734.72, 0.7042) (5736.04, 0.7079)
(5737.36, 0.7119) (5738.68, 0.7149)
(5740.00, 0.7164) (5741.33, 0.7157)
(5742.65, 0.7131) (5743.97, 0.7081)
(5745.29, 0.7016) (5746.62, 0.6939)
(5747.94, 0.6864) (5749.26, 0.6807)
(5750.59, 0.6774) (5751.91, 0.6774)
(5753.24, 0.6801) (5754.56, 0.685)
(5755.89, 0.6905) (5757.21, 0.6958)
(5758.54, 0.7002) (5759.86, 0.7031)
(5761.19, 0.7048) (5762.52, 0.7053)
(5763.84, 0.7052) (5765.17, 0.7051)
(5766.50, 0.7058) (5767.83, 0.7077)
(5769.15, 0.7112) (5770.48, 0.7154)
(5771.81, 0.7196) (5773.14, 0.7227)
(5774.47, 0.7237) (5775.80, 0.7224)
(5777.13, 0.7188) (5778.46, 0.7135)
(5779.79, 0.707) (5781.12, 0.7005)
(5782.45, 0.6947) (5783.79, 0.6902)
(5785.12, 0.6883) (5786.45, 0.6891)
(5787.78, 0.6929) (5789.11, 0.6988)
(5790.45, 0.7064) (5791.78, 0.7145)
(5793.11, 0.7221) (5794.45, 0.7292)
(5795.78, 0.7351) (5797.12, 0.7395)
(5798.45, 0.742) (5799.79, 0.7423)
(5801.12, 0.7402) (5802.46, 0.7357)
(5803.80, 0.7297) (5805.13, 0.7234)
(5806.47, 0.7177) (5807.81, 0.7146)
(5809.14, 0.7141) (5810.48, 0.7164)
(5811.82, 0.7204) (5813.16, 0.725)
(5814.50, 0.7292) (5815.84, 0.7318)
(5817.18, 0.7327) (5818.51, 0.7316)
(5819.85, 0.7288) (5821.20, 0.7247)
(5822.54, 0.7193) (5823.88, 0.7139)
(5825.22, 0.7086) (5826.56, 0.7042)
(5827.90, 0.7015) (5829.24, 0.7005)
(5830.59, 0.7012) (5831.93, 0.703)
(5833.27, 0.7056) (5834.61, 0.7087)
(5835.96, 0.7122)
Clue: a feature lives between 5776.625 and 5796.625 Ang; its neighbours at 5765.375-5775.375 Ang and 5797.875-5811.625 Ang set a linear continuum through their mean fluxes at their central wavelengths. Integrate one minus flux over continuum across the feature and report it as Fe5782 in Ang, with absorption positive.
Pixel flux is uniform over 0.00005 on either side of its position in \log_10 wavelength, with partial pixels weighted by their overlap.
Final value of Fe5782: 0.38 Ang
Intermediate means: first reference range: 0.715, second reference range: 0.727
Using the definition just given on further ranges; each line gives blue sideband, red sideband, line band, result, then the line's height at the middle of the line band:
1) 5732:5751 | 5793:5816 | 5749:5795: 0.76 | 0.715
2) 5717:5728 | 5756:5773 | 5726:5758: 0.62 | 0.715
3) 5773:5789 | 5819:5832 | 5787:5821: -0.80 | 0.708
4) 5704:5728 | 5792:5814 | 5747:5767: 0.67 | 0.717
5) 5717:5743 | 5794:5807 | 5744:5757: 0.59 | 0.72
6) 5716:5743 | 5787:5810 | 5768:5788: 0.36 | 0.721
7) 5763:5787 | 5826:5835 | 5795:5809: -0.50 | 0.706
